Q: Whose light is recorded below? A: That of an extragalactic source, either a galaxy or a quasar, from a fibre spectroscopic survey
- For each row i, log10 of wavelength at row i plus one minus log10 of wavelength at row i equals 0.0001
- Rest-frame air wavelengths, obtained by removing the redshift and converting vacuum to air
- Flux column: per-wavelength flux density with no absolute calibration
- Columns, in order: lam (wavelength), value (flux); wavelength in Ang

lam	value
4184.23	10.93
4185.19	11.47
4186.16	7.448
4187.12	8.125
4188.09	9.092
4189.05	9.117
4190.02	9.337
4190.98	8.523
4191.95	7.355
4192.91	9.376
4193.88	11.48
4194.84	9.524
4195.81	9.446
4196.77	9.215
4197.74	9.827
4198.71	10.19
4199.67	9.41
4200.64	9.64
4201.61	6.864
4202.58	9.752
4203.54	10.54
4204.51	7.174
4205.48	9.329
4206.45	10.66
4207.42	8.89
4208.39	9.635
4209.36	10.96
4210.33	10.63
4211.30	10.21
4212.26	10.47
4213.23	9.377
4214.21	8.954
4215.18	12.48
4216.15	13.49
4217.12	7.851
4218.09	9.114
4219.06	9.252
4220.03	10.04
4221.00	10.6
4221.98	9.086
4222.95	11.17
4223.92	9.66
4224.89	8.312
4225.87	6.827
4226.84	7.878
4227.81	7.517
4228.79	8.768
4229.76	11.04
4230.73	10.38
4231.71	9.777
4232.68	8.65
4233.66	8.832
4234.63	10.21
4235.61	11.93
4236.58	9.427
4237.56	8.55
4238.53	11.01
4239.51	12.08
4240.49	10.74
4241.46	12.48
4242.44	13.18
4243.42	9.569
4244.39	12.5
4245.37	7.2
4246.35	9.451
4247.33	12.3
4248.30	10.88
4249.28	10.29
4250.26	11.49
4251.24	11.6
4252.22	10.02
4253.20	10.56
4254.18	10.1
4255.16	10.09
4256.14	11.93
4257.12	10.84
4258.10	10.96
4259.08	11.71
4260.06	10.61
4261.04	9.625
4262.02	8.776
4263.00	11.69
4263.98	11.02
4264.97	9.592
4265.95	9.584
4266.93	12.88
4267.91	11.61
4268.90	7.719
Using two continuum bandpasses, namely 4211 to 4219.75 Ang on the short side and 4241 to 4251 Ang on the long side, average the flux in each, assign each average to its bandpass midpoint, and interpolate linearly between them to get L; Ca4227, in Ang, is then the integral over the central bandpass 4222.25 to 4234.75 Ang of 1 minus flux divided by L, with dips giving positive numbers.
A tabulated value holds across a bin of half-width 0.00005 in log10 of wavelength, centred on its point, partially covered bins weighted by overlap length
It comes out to 1.62 Ang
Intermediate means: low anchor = 10.1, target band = 9.13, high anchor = 10.9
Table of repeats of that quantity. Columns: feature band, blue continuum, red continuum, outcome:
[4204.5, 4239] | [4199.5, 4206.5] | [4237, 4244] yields 1.16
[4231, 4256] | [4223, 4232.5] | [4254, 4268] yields -1.83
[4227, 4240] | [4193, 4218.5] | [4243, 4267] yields 0.55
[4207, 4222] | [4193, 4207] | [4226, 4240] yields -0.85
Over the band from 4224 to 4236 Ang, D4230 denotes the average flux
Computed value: 9.17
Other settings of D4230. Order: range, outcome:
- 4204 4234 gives 9.58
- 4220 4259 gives 10.2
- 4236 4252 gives 10.8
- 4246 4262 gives 10.7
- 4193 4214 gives 9.66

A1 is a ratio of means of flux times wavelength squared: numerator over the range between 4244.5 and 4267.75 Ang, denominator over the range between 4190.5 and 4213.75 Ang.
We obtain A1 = 1.14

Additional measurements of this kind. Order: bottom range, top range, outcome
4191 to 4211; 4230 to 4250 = 1.13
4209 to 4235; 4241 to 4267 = 1.13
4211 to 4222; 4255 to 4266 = 1.07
